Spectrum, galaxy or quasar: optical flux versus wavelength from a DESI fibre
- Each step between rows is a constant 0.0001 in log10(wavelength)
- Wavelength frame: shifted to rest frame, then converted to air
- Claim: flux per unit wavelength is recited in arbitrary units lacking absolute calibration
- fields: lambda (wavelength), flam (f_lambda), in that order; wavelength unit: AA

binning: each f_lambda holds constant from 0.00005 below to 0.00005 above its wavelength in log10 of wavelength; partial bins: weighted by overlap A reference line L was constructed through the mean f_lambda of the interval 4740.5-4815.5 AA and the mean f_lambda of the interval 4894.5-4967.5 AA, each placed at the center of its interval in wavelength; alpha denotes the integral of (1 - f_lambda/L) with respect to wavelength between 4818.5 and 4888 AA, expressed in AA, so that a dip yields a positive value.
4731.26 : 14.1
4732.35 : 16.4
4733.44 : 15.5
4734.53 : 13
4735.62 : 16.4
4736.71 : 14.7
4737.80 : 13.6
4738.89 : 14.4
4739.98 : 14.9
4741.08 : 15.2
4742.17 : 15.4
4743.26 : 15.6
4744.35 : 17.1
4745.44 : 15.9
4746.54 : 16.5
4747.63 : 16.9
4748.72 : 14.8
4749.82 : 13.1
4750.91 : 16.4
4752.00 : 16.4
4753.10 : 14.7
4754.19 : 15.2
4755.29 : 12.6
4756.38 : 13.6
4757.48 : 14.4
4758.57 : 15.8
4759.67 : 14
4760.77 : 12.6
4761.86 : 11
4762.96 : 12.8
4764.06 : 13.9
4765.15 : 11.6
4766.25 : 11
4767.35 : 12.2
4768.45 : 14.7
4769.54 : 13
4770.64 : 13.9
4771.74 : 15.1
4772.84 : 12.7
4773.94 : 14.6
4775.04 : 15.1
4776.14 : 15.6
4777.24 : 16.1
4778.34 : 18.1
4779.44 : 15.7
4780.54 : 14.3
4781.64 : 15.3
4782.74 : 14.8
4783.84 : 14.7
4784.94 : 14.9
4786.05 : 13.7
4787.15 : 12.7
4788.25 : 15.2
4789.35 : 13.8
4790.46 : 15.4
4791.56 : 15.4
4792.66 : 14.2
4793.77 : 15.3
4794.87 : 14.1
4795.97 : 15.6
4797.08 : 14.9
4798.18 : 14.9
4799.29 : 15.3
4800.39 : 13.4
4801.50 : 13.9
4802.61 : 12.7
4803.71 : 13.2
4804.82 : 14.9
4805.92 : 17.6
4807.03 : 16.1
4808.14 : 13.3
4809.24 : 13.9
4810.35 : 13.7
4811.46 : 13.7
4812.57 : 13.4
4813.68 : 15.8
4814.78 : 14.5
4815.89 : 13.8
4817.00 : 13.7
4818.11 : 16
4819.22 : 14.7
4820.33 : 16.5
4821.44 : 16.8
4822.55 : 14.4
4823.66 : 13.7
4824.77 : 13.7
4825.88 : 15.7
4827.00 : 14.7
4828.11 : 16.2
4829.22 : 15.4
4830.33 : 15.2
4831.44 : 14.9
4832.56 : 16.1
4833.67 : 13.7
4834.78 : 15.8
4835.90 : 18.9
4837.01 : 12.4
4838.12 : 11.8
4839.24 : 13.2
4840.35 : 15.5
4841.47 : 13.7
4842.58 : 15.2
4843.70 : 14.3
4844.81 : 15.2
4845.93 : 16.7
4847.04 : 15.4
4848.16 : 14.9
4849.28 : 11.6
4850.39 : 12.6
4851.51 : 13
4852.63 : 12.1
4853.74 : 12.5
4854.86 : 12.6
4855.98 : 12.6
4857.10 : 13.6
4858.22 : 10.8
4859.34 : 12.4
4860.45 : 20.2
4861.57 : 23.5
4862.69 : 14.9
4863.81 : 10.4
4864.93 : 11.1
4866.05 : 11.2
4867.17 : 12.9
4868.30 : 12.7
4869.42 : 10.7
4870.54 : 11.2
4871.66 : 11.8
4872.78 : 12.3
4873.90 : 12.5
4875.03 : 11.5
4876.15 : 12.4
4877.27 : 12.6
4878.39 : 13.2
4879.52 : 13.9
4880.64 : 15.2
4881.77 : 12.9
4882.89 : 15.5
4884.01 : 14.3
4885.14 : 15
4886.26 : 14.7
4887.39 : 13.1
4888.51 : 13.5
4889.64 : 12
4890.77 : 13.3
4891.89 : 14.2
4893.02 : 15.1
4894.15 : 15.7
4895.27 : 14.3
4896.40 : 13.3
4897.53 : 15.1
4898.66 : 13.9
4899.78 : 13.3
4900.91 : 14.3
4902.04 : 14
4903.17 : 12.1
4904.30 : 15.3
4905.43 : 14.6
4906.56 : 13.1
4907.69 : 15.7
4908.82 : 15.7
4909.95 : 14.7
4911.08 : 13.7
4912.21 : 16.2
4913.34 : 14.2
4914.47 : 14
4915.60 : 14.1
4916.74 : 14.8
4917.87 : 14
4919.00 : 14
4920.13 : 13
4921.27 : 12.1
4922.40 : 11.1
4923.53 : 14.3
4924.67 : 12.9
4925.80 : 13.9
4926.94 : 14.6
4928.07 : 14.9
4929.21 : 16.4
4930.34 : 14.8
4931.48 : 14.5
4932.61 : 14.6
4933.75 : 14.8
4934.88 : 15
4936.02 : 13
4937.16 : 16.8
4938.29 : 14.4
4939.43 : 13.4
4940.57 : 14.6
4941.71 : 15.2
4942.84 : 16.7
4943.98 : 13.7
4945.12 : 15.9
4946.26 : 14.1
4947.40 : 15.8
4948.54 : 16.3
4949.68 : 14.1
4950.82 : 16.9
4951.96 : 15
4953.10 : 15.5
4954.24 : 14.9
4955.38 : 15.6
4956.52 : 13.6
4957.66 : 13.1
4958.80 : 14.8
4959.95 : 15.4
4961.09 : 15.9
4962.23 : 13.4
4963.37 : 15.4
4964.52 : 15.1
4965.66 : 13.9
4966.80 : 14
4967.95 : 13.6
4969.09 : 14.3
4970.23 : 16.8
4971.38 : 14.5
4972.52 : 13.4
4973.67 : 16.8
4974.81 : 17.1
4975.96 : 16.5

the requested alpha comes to 2.44 AA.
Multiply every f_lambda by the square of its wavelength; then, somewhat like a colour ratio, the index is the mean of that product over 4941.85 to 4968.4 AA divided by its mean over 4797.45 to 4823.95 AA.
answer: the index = 1.1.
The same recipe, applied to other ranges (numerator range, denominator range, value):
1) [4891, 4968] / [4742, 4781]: 1.07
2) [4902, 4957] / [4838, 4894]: 1.10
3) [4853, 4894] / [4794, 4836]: 0.93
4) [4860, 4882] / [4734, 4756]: 0.93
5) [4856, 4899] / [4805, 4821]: 0.94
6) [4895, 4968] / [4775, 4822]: 1.03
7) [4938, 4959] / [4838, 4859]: 1.15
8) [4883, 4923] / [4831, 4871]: 1.03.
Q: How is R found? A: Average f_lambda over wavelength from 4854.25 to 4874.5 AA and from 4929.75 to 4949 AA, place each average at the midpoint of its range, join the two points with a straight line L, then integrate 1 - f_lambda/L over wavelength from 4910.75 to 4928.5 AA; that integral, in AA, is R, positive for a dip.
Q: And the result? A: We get 0.7 AA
